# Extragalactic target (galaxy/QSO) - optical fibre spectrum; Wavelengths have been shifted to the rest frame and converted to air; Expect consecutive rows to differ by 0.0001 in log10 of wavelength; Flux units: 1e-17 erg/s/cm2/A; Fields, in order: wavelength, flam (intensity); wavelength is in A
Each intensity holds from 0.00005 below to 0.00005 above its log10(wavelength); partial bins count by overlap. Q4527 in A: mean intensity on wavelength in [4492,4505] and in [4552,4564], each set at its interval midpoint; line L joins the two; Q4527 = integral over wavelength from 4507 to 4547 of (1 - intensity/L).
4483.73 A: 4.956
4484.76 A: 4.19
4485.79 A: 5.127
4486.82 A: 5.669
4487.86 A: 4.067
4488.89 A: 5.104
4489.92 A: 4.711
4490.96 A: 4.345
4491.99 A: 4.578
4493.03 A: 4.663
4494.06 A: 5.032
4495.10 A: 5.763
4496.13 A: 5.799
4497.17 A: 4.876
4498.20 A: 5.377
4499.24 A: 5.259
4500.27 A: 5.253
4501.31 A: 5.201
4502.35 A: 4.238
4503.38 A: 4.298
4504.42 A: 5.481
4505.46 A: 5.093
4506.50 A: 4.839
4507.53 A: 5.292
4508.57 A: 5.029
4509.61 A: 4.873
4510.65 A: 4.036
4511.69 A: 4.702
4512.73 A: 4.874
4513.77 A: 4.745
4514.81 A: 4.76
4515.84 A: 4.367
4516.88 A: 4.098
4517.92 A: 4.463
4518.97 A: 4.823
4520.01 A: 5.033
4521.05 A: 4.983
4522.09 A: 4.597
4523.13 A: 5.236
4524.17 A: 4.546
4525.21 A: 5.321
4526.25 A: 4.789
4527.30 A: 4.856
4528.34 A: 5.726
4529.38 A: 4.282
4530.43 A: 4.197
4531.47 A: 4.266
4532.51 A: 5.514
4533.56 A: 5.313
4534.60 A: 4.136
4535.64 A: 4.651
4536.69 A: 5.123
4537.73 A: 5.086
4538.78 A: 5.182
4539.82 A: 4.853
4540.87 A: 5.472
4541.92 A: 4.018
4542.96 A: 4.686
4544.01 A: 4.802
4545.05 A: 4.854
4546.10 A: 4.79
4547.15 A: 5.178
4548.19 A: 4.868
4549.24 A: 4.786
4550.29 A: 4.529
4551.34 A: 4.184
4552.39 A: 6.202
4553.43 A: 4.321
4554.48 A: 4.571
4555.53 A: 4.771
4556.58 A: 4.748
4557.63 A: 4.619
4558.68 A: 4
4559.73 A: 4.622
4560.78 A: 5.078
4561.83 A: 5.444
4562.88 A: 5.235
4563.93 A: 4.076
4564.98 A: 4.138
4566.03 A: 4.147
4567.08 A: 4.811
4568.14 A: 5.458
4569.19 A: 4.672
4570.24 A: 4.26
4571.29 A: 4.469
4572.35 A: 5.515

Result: 1.2 A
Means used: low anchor 5.08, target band 4.8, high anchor 4.82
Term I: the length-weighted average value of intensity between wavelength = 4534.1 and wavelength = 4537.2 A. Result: 4.64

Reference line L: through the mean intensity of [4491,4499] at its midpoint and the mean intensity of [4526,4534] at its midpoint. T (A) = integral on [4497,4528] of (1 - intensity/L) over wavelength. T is 0.8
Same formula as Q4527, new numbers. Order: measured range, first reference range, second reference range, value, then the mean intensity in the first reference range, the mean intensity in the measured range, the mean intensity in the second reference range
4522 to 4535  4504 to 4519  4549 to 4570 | -0.3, 4.76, 4.84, 4.71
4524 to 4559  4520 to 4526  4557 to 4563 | 0.5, 4.95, 4.81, 4.8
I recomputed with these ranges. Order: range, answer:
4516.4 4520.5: 4.6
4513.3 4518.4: 4.49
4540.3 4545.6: 4.76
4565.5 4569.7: 4.77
